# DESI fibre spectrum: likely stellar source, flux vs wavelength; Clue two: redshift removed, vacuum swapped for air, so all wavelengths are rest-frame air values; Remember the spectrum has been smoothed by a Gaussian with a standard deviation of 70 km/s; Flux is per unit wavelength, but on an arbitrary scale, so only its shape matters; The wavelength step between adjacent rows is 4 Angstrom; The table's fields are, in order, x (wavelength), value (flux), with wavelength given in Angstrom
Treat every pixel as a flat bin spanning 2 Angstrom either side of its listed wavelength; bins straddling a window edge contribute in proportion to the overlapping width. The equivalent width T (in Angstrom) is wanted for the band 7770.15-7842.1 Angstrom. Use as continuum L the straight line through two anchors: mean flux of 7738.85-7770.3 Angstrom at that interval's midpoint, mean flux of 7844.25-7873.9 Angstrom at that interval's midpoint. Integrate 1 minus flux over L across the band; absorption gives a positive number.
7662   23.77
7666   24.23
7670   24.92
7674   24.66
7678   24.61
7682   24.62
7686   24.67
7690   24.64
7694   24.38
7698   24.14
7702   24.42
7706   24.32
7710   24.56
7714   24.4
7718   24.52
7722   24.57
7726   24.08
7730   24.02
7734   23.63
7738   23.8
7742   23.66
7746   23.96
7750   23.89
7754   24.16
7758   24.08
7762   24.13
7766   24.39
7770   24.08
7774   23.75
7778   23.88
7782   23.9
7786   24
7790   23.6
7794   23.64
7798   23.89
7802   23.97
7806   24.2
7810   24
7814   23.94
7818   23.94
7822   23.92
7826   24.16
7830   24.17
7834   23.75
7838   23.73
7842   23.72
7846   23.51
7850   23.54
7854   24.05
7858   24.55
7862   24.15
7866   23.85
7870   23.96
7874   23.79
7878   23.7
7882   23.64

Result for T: 0.24 Angstrom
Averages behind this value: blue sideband 24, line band 23.9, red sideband 23.9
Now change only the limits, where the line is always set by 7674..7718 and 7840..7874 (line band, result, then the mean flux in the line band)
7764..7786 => 0.2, 24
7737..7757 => 0.3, 23.9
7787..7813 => 0.2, 23.9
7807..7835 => 0.0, 24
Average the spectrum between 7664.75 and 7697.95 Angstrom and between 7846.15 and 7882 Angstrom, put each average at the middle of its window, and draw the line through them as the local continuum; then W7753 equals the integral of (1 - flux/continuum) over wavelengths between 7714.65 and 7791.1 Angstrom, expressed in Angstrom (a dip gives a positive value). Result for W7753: 0.9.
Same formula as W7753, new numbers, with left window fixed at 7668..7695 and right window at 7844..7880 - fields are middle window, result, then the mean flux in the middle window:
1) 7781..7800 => 0.3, 23.8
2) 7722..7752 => 0.6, 23.9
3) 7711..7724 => 0.0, 24.5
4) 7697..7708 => 0.1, 24.3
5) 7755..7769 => 0.1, 24.2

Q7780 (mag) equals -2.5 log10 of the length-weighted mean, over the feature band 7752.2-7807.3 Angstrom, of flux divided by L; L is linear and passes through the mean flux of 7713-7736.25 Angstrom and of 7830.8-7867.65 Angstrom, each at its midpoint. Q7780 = 0.00 mag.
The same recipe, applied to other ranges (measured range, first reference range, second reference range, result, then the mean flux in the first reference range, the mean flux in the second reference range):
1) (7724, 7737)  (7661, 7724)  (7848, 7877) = 0.02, 24.5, 24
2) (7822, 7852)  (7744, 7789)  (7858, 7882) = 0.01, 24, 23.9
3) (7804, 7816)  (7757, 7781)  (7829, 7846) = -0.01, 24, 23.8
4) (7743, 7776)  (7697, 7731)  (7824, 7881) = 0.01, 24.4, 23.9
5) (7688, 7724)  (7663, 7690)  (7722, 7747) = -0.01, 24.6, 23.9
